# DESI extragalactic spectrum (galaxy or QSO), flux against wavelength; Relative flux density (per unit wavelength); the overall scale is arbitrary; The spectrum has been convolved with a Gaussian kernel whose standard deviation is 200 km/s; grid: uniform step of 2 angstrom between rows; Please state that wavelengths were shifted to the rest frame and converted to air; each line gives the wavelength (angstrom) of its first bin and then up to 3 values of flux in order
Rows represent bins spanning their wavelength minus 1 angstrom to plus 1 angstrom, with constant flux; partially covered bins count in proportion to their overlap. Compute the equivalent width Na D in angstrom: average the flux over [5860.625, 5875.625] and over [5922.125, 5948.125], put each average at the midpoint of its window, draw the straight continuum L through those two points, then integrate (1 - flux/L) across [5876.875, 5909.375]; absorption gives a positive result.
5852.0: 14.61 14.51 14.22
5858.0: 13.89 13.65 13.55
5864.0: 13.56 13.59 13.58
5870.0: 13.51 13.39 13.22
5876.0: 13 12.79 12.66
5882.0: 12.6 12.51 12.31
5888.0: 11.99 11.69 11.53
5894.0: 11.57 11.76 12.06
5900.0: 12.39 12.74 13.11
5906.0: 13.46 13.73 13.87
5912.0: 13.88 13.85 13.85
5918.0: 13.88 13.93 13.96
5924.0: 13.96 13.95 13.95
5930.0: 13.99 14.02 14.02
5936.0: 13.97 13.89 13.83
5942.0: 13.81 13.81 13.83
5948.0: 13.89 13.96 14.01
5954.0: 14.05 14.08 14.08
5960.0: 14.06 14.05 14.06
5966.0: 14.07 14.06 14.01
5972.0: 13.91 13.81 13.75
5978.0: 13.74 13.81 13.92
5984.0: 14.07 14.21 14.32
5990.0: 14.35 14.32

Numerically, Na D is 2.8 angstrom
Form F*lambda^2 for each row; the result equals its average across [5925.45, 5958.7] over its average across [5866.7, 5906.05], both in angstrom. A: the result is 1.13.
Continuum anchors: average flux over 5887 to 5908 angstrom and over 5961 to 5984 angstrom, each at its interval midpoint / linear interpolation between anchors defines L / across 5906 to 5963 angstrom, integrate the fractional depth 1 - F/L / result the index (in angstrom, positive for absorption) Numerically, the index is -3.60 angstrom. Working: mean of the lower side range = 12.3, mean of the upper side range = 13.9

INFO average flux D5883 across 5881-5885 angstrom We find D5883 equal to 12.6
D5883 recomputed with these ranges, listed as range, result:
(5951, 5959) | 14.1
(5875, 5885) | 12.7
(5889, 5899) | 11.7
